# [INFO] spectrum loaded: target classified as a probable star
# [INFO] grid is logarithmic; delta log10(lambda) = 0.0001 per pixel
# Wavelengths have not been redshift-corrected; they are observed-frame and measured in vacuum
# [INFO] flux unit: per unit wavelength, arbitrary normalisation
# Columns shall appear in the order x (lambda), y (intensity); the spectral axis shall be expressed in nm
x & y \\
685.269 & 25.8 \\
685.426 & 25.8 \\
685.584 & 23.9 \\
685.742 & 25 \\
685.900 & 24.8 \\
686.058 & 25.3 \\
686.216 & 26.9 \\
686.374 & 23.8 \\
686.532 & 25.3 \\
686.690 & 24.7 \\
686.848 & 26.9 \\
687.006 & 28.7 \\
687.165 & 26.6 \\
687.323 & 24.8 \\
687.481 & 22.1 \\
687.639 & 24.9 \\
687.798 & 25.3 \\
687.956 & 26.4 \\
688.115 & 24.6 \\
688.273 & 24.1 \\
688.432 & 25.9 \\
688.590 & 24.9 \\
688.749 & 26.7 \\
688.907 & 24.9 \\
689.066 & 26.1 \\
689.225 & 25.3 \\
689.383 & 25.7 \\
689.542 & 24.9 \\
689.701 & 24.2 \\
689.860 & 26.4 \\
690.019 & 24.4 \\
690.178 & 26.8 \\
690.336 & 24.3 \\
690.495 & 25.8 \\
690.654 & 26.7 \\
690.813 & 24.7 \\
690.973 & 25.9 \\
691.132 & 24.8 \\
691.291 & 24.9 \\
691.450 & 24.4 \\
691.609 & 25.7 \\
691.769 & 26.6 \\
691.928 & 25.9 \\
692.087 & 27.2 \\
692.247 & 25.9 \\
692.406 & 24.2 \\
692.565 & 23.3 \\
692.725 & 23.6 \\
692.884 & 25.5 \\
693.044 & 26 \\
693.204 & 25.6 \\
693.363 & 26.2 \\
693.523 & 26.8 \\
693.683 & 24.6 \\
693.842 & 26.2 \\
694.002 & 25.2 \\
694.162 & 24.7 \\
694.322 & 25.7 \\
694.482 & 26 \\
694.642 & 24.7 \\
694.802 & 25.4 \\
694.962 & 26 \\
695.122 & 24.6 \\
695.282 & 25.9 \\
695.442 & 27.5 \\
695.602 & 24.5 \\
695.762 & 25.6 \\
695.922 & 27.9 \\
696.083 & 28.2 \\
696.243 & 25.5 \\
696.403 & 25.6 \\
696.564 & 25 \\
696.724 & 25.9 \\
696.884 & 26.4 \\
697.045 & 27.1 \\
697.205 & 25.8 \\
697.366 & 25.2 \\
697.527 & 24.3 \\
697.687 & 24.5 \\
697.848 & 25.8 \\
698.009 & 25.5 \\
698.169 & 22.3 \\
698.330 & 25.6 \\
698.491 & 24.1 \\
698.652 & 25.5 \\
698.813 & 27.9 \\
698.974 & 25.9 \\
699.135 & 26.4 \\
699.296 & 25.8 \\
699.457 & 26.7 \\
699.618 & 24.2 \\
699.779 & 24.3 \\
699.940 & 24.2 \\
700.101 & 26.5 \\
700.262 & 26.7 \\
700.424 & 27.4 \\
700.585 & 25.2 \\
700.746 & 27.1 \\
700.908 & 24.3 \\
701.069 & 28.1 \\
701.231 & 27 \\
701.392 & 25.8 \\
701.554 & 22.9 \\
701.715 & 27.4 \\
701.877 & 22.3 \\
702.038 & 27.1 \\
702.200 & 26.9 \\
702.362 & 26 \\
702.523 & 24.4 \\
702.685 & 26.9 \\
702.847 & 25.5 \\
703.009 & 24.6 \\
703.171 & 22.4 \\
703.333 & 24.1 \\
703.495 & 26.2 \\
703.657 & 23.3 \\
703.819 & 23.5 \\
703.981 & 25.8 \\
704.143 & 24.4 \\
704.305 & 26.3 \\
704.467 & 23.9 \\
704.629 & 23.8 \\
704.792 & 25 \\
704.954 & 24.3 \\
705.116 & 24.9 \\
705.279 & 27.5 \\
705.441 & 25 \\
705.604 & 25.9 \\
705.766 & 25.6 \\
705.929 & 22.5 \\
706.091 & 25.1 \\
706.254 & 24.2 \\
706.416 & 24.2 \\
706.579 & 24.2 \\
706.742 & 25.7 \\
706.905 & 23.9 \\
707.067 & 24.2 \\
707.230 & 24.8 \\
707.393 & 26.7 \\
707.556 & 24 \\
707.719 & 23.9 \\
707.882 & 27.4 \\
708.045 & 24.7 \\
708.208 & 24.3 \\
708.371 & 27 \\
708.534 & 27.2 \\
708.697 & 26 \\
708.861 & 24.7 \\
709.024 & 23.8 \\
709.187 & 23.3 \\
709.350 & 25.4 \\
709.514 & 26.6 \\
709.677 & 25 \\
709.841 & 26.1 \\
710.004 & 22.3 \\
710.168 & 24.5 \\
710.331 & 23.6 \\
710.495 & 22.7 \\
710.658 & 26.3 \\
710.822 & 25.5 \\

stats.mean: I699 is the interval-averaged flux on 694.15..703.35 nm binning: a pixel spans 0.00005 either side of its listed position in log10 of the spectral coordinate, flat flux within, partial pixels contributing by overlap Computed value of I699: 25.6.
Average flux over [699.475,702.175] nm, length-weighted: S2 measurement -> 25.7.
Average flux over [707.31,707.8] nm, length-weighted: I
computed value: 24.9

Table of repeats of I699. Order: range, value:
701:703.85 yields 25.3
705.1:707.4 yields 24.9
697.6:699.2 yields 25.3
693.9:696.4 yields 25.8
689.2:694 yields 25.4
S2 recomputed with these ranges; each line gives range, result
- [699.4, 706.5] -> 25.2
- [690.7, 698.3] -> 25.5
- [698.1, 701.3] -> 25.8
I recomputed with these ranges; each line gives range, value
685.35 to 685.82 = 24.9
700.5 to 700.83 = 26.2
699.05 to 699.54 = 26.3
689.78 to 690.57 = 25.6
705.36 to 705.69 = 25.5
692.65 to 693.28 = 25.2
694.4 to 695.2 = 25.3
